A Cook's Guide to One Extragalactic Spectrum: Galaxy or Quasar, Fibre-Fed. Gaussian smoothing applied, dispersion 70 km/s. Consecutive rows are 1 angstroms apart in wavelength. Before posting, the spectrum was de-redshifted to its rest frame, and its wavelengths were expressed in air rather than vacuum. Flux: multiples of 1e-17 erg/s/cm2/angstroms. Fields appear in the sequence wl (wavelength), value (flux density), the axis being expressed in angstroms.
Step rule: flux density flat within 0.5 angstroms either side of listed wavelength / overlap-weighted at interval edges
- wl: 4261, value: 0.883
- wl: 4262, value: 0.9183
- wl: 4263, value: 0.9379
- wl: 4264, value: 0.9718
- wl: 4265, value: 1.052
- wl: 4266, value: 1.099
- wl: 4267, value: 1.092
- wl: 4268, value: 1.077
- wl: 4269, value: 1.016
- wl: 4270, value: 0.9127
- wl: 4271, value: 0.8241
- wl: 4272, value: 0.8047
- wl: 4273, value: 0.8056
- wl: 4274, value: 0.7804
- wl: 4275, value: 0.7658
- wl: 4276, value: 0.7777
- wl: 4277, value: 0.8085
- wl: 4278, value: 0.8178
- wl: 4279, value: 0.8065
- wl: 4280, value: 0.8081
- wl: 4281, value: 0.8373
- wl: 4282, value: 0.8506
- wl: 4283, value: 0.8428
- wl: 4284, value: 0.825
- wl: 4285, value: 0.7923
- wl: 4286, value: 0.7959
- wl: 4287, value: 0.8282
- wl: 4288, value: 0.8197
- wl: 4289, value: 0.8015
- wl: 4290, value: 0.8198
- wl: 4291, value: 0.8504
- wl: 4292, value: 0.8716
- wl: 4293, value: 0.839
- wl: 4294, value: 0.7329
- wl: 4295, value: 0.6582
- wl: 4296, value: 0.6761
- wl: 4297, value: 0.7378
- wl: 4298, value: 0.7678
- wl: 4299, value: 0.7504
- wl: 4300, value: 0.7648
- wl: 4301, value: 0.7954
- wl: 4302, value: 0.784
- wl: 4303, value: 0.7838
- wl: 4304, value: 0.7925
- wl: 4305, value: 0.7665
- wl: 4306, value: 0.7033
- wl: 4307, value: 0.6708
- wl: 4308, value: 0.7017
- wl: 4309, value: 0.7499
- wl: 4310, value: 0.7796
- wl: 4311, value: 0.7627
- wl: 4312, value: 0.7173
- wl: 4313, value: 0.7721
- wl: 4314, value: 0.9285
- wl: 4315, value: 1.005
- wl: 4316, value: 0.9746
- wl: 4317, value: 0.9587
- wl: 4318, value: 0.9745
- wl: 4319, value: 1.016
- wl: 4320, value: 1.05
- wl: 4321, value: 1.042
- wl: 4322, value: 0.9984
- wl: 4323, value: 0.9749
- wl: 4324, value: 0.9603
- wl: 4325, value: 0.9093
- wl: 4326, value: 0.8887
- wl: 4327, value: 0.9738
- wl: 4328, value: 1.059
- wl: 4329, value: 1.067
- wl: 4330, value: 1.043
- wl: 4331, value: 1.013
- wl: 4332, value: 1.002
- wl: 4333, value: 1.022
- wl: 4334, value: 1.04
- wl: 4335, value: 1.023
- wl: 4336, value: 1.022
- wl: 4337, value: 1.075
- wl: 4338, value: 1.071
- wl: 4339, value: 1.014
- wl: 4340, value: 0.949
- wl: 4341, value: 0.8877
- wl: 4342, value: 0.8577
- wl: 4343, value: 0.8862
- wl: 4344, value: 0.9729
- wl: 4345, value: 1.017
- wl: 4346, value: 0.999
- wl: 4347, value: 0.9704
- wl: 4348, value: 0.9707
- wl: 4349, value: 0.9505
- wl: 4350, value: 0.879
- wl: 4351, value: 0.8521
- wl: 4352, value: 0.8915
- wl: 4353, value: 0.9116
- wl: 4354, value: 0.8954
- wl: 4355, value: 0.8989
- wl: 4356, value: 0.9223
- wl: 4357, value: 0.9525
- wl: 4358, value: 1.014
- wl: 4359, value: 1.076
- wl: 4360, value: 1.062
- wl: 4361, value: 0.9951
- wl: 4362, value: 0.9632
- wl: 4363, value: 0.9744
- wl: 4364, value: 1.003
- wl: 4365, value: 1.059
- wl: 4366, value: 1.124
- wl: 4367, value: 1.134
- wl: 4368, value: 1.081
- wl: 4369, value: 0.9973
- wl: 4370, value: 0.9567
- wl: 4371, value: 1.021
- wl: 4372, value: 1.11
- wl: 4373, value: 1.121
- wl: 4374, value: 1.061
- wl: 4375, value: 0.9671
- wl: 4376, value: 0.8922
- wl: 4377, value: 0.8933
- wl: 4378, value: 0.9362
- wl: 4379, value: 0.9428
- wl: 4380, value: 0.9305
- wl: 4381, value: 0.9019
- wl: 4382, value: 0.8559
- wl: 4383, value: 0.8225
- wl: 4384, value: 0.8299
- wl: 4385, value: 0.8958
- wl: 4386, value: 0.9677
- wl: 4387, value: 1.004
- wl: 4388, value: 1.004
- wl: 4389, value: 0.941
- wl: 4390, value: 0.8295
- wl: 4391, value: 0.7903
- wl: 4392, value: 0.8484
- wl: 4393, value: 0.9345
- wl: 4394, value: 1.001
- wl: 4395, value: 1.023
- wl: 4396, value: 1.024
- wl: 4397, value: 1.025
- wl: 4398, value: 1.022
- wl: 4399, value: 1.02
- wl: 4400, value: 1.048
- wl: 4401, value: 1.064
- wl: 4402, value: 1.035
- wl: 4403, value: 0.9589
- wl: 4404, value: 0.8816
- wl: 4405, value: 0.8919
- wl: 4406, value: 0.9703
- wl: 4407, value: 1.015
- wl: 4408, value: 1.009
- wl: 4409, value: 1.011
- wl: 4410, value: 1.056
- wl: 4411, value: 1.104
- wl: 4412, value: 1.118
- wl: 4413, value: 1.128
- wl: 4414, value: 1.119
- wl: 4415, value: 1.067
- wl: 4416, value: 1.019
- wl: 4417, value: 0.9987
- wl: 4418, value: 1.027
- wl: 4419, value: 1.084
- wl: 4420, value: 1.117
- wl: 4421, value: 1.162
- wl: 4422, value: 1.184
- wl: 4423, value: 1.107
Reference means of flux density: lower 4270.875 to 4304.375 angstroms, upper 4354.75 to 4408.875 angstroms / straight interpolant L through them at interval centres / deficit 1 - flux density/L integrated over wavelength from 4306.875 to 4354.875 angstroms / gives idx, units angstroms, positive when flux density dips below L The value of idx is -3.5 angstroms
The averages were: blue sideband 0.794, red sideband 0.977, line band 0.942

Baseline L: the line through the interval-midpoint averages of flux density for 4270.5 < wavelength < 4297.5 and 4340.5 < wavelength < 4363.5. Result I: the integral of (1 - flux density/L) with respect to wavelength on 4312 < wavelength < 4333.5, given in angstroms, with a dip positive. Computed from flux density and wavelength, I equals -2.2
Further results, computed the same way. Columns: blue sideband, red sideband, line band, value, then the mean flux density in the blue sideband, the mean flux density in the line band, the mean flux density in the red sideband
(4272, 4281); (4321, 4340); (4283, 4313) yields 3.69 angstroms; 0.799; 0.772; 1.01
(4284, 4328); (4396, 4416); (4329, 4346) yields -1.86 angstroms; 0.838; 0.996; 1.03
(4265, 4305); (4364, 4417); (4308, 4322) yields -0.38 angstroms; 0.828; 0.899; 0.99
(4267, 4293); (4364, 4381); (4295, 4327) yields 2.04 angstroms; 0.843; 0.843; 1.01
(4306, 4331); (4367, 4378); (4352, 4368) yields -0.13 angstroms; 0.913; 0.998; 1.01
